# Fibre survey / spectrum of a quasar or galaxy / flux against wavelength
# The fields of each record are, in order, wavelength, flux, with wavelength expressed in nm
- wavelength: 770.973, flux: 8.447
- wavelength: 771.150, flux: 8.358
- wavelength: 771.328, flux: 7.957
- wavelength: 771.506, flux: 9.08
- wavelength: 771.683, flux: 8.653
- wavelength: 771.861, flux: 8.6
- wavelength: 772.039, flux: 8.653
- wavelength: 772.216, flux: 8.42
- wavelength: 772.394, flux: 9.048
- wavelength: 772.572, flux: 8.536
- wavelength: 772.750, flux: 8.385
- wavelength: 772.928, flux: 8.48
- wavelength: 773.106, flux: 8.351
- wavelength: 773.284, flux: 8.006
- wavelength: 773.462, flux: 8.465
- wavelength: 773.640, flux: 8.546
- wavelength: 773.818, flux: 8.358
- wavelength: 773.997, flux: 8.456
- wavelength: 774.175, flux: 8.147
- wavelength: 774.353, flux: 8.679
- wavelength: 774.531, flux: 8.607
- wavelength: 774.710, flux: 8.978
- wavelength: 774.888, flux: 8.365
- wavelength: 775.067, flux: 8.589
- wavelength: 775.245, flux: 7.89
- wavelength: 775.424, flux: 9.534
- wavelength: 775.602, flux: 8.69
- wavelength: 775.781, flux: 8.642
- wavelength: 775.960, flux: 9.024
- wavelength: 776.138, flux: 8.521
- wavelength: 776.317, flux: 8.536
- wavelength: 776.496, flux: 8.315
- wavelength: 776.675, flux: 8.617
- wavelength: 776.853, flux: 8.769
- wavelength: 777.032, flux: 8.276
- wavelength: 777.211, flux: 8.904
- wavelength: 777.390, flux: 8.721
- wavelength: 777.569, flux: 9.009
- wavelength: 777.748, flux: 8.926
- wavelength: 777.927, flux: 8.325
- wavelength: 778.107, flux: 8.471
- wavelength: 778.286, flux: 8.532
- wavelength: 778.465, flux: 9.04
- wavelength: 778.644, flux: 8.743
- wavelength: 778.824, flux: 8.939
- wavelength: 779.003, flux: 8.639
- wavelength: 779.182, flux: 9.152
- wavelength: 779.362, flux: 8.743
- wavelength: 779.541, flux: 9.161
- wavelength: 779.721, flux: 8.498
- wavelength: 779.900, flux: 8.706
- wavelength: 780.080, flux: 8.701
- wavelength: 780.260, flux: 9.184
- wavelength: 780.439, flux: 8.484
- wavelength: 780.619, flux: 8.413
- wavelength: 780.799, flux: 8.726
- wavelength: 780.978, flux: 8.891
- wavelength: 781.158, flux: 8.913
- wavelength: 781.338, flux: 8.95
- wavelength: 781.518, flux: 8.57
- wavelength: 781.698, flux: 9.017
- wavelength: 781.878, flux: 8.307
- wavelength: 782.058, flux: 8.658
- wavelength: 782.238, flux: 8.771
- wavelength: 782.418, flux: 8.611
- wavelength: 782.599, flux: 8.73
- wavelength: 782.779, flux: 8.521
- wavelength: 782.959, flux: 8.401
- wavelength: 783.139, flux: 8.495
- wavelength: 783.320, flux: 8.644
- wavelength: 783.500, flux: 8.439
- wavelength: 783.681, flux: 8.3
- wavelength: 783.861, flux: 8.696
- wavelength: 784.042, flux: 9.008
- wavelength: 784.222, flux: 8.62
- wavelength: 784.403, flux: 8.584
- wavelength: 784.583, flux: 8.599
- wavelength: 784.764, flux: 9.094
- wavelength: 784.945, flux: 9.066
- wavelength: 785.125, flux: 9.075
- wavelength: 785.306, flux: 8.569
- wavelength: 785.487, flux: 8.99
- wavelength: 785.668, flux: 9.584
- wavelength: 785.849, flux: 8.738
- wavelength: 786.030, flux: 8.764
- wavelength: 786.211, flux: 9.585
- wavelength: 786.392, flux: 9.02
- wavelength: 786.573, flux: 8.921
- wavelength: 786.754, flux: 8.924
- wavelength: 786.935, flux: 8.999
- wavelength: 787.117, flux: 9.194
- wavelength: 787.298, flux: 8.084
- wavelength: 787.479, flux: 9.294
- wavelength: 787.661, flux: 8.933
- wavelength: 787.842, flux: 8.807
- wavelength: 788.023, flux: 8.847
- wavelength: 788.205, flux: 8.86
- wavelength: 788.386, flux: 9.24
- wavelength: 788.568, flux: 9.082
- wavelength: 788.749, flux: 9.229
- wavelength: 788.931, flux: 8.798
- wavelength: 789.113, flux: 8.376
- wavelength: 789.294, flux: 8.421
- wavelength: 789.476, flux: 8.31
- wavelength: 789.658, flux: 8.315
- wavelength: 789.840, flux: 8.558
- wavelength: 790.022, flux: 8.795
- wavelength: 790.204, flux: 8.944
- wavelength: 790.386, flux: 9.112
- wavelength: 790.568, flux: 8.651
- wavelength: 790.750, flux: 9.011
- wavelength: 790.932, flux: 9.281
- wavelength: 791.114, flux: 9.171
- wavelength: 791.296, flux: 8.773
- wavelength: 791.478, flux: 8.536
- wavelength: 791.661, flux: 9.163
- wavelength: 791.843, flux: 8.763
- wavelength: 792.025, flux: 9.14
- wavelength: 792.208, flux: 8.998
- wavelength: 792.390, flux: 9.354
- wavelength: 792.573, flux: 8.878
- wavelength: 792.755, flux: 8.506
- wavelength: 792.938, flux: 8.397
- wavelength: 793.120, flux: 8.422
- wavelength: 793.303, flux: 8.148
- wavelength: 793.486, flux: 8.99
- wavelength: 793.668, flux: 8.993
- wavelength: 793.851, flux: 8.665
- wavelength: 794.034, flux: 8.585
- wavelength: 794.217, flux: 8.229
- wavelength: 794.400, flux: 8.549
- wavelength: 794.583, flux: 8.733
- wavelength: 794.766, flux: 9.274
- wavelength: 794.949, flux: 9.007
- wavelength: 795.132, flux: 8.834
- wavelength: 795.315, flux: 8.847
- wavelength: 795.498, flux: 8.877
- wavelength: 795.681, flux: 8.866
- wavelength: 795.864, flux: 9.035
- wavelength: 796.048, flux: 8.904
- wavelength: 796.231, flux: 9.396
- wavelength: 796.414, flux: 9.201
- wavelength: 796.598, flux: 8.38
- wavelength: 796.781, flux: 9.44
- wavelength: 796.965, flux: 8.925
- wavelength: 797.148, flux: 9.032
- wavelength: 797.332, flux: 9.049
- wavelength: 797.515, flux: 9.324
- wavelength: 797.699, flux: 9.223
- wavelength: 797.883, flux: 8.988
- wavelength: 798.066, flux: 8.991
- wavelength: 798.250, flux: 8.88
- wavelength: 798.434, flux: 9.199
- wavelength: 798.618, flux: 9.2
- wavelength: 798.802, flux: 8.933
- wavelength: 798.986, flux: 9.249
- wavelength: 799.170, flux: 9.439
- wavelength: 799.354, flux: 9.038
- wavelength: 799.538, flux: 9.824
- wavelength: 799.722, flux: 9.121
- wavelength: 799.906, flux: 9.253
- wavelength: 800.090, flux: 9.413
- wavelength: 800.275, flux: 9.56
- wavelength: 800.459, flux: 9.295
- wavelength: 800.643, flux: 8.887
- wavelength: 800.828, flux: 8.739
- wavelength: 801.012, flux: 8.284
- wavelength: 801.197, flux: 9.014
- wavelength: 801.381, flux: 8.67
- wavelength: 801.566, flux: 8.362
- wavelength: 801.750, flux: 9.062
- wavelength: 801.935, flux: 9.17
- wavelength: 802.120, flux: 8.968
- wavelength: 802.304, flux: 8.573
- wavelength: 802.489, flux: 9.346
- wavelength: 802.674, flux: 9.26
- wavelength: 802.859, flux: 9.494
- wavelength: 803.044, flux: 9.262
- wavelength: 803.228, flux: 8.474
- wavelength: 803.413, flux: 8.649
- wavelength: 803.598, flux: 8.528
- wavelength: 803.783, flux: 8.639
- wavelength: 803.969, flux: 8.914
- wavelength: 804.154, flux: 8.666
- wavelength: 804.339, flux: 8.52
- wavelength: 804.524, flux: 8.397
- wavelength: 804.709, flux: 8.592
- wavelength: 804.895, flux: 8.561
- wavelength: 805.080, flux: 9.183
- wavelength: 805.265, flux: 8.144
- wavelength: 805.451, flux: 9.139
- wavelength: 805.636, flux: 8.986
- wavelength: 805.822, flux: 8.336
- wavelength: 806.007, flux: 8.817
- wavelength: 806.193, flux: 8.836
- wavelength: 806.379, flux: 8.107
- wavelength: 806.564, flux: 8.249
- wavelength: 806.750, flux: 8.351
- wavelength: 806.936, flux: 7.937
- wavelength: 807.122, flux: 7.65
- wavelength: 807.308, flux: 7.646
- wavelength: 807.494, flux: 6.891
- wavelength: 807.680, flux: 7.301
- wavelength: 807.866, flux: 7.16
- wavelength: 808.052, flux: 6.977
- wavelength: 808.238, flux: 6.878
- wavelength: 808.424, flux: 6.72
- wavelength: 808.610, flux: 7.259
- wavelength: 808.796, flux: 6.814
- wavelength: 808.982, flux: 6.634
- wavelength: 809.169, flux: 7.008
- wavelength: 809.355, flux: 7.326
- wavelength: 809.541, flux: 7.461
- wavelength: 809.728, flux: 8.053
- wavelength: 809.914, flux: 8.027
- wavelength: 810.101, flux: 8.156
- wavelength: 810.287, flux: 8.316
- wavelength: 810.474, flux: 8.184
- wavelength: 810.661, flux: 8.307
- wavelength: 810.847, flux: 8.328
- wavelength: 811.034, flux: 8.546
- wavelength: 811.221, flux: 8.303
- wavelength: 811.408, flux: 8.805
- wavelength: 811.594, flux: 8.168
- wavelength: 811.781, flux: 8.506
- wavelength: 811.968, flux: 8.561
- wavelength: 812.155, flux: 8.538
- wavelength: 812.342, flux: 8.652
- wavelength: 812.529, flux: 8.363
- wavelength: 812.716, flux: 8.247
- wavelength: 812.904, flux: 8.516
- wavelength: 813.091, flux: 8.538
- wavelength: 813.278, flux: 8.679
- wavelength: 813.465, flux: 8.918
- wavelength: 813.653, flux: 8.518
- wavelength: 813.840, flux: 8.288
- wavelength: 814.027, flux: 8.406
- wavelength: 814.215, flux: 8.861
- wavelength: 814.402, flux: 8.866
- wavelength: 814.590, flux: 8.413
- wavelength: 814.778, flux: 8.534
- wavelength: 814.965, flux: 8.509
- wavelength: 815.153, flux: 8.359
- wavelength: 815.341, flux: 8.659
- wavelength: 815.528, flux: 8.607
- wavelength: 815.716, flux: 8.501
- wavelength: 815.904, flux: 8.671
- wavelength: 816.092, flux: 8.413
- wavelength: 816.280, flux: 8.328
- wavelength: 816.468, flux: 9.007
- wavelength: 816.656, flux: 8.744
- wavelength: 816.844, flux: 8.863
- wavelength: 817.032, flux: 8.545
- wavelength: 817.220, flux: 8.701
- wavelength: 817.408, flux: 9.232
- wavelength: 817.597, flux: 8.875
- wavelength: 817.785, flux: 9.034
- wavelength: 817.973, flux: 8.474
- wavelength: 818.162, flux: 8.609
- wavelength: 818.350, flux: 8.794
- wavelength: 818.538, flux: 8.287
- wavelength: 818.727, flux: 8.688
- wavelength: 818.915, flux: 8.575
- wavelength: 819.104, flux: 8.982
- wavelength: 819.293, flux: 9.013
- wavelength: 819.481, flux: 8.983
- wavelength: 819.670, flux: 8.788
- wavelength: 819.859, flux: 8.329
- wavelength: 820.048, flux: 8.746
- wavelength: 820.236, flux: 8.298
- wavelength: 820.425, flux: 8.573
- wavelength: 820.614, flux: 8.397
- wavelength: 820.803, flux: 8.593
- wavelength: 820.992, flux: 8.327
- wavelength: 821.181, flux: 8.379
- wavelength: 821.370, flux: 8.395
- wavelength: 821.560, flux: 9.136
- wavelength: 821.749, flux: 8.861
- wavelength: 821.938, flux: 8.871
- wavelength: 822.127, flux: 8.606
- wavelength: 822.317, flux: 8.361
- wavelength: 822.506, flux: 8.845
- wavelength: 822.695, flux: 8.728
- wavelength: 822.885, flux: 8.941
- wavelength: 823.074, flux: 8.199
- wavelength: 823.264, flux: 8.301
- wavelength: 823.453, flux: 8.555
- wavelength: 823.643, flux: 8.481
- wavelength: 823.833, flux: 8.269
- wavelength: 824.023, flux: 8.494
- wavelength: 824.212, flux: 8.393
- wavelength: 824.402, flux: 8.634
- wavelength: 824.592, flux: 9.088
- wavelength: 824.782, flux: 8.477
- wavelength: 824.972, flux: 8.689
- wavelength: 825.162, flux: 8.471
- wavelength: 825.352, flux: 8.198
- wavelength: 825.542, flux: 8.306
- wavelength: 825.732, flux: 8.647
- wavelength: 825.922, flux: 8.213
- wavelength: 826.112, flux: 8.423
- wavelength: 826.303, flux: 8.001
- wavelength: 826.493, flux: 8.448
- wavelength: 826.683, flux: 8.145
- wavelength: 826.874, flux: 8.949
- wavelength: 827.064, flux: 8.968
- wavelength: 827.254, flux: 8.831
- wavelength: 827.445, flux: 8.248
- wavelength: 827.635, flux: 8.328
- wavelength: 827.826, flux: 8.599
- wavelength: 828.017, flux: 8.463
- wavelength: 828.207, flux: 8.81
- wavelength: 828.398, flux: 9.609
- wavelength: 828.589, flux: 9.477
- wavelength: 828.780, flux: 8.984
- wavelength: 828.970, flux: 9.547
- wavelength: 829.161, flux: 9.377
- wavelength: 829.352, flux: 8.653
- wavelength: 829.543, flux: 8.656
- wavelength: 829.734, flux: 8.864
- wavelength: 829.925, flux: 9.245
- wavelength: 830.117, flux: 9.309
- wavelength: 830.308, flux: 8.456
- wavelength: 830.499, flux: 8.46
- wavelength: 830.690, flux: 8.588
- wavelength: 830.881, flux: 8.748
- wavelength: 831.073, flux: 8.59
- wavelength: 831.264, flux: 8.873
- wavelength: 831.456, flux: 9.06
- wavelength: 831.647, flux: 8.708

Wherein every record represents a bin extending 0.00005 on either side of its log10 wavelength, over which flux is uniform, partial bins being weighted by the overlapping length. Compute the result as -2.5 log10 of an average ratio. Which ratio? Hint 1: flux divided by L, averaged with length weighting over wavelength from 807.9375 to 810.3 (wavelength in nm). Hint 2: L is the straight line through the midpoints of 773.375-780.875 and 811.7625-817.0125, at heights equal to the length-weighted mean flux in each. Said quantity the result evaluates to 0.17 mag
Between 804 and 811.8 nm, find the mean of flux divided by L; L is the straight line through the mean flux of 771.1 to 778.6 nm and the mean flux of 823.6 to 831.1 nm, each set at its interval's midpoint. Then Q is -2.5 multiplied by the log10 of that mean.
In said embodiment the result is 0.083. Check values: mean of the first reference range 8.58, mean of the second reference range 8.68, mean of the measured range 8.01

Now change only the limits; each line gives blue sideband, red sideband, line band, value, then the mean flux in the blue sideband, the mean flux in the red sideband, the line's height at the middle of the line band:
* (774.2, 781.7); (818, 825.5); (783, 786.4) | -0.02 mag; 8.72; 8.6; 8.7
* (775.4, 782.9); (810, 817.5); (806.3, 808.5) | 0.15 mag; 8.73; 8.54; 8.58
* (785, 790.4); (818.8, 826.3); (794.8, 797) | -0.02 mag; 8.88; 8.57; 8.8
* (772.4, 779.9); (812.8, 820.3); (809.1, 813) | 0.06 mag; 8.63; 8.65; 8.65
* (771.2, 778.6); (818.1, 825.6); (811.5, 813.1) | 0.02 mag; 8.59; 8.59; 8.59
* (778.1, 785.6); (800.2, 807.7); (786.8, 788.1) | -0.02 mag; 8.74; 8.63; 8.71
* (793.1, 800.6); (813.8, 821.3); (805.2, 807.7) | 0.08 mag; 9.01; 8.63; 8.84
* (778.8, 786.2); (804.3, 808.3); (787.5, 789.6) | -0.03 mag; 8.76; 8.12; 8.6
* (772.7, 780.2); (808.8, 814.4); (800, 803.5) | -0.08 mag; 8.63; 8.24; 8.35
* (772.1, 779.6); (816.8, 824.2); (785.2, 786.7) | -0.05 mag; 8.63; 8.64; 8.63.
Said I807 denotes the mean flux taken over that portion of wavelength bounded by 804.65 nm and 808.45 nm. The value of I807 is 8.04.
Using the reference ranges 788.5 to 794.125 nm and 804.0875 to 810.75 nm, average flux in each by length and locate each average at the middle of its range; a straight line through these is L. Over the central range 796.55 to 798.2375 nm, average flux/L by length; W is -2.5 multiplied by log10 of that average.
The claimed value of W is -0.07 mag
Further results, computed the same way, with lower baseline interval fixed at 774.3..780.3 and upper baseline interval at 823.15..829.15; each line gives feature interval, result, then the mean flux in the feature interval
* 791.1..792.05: -0.025 mag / 8.89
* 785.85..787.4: -0.029 mag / 8.93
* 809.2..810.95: 0.087 mag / 7.99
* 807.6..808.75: 0.224 mag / 7.04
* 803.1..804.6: 0.006 mag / 8.62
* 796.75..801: -0.058 mag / 9.15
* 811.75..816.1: 0.012 mag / 8.55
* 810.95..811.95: 0.022 mag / 8.47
